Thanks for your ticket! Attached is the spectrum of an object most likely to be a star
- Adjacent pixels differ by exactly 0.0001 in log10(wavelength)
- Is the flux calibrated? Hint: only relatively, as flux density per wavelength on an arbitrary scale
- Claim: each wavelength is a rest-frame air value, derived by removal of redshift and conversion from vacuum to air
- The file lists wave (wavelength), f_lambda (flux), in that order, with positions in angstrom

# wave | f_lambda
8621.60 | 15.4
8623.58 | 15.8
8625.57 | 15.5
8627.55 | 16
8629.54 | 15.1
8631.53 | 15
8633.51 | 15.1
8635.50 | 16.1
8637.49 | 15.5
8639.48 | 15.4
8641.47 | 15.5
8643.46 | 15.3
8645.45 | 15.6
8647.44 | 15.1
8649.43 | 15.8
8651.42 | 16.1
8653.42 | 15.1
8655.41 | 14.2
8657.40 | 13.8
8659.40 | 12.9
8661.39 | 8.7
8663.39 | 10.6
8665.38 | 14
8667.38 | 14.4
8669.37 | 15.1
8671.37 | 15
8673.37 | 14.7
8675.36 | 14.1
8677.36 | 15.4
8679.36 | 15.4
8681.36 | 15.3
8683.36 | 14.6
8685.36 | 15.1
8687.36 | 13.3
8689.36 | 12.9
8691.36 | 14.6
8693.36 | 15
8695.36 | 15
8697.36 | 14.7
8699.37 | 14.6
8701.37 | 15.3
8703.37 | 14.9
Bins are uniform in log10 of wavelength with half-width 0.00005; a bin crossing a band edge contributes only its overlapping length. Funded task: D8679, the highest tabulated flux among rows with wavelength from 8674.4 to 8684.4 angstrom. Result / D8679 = 15.4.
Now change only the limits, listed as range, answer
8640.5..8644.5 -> 15.5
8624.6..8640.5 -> 16.1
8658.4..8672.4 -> 15.1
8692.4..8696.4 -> 15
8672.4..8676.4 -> 14.7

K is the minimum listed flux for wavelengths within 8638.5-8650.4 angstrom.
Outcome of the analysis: 15.1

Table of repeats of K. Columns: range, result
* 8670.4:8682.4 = 14.1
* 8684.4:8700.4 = 12.9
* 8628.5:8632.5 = 15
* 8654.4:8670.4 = 8.7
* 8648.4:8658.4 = 13.8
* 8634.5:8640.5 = 15.4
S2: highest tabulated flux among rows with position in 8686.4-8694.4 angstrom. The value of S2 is 15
